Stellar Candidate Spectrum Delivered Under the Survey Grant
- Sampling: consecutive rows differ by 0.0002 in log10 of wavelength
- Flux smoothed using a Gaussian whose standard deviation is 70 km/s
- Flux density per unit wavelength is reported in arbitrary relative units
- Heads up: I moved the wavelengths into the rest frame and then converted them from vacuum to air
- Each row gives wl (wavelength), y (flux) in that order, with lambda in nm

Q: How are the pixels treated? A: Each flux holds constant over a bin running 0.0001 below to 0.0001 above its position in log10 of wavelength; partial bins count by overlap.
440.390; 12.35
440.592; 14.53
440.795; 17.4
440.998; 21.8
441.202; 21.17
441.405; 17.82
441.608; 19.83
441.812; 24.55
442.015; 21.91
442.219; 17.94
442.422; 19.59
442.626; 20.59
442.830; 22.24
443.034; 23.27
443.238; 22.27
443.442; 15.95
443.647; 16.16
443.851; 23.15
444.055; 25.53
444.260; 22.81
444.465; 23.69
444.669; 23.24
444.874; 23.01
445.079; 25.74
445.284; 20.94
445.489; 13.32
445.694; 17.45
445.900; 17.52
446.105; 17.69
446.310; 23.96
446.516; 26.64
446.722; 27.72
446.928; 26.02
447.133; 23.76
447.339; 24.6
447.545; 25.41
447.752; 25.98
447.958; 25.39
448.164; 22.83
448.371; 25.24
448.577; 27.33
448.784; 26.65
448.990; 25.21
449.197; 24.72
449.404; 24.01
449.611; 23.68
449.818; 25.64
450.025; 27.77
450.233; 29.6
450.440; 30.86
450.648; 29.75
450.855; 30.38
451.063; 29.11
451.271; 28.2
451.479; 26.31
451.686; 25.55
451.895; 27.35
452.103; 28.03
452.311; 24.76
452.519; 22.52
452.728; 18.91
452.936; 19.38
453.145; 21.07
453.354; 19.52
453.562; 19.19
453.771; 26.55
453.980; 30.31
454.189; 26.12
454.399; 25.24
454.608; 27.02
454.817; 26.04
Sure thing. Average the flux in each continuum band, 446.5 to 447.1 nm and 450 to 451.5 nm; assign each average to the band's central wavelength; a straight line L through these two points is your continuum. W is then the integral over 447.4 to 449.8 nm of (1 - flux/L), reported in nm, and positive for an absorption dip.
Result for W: 0.22 nm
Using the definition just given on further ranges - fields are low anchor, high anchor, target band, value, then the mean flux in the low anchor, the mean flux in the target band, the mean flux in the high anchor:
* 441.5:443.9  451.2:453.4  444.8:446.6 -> 0.082 nm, 20.6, 20.6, 23.8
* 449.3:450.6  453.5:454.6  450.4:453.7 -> 0.189 nm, 27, 25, 25.9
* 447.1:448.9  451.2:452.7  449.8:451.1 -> -0.188 nm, 25.3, 29.2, 25.7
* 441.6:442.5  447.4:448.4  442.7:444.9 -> 0.022 nm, 20.9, 21.9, 24.9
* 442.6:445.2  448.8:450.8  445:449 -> 0.208 nm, 22.2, 23.4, 26.9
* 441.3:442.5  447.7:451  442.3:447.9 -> 0.205 nm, 20.3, 22.2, 26.6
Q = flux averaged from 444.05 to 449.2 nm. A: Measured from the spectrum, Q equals 23.5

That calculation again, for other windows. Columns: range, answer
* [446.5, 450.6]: 26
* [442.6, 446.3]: 20.9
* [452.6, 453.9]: 21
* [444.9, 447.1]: 21.8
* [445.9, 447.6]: 24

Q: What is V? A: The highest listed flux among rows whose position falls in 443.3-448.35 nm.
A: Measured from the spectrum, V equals 27.72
